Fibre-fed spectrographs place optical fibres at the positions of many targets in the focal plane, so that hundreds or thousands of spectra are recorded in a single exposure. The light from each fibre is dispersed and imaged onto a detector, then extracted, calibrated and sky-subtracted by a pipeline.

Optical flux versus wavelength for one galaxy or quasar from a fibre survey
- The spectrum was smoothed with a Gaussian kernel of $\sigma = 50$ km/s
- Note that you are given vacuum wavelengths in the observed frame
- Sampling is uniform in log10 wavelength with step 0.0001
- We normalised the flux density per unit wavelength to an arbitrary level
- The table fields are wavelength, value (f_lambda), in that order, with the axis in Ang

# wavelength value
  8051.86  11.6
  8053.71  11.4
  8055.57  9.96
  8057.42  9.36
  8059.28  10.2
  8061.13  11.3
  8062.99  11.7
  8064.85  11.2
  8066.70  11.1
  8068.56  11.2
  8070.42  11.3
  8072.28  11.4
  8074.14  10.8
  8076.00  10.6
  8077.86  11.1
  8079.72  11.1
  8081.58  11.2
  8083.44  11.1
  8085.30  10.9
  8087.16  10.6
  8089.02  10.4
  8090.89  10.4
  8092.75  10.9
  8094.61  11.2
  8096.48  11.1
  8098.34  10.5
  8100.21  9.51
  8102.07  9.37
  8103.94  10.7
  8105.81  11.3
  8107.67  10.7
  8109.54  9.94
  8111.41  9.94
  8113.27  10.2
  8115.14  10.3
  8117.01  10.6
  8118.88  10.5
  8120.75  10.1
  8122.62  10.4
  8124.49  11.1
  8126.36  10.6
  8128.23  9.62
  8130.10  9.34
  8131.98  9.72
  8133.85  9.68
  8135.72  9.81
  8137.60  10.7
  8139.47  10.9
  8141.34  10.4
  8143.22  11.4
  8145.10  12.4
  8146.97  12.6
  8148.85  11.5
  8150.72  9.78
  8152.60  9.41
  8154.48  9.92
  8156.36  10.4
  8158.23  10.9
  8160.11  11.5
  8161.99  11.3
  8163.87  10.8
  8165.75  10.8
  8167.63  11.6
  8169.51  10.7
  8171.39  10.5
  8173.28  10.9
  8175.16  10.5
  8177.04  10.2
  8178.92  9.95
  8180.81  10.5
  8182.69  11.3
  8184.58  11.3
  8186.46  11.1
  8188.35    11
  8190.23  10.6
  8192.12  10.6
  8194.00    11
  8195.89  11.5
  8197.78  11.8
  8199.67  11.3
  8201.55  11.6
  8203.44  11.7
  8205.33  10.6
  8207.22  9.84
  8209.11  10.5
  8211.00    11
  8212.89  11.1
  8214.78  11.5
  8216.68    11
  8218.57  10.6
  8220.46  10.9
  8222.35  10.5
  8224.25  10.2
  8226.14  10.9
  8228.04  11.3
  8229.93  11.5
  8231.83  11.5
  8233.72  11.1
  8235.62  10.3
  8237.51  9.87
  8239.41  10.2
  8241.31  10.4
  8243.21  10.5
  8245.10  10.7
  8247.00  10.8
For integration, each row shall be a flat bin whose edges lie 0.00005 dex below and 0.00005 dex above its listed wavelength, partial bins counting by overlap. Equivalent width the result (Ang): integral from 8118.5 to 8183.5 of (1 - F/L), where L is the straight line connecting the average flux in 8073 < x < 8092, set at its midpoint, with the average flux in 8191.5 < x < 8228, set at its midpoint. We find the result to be 1.68 Ang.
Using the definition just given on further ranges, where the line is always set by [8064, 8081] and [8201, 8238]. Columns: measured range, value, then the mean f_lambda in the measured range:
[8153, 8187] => 0.6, 10.8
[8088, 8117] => 1.6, 10.4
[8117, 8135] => 1.4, 10.1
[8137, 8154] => 0.0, 11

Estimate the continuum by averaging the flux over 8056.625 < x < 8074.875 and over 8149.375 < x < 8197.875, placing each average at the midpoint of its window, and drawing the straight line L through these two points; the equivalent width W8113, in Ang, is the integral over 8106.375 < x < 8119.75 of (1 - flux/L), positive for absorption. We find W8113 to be 0.7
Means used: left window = 11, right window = 10.8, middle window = 10.3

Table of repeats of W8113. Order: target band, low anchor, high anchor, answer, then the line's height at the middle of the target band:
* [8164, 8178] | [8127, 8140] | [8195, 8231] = -0.39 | 10.5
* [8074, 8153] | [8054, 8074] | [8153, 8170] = 2.09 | 10.9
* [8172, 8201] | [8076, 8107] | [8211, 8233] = 0.04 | 10.9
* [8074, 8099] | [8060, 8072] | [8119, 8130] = 0.19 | 10.9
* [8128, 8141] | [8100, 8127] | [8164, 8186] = 0.62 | 10.5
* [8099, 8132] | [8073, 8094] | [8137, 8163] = 1.98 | 10.9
